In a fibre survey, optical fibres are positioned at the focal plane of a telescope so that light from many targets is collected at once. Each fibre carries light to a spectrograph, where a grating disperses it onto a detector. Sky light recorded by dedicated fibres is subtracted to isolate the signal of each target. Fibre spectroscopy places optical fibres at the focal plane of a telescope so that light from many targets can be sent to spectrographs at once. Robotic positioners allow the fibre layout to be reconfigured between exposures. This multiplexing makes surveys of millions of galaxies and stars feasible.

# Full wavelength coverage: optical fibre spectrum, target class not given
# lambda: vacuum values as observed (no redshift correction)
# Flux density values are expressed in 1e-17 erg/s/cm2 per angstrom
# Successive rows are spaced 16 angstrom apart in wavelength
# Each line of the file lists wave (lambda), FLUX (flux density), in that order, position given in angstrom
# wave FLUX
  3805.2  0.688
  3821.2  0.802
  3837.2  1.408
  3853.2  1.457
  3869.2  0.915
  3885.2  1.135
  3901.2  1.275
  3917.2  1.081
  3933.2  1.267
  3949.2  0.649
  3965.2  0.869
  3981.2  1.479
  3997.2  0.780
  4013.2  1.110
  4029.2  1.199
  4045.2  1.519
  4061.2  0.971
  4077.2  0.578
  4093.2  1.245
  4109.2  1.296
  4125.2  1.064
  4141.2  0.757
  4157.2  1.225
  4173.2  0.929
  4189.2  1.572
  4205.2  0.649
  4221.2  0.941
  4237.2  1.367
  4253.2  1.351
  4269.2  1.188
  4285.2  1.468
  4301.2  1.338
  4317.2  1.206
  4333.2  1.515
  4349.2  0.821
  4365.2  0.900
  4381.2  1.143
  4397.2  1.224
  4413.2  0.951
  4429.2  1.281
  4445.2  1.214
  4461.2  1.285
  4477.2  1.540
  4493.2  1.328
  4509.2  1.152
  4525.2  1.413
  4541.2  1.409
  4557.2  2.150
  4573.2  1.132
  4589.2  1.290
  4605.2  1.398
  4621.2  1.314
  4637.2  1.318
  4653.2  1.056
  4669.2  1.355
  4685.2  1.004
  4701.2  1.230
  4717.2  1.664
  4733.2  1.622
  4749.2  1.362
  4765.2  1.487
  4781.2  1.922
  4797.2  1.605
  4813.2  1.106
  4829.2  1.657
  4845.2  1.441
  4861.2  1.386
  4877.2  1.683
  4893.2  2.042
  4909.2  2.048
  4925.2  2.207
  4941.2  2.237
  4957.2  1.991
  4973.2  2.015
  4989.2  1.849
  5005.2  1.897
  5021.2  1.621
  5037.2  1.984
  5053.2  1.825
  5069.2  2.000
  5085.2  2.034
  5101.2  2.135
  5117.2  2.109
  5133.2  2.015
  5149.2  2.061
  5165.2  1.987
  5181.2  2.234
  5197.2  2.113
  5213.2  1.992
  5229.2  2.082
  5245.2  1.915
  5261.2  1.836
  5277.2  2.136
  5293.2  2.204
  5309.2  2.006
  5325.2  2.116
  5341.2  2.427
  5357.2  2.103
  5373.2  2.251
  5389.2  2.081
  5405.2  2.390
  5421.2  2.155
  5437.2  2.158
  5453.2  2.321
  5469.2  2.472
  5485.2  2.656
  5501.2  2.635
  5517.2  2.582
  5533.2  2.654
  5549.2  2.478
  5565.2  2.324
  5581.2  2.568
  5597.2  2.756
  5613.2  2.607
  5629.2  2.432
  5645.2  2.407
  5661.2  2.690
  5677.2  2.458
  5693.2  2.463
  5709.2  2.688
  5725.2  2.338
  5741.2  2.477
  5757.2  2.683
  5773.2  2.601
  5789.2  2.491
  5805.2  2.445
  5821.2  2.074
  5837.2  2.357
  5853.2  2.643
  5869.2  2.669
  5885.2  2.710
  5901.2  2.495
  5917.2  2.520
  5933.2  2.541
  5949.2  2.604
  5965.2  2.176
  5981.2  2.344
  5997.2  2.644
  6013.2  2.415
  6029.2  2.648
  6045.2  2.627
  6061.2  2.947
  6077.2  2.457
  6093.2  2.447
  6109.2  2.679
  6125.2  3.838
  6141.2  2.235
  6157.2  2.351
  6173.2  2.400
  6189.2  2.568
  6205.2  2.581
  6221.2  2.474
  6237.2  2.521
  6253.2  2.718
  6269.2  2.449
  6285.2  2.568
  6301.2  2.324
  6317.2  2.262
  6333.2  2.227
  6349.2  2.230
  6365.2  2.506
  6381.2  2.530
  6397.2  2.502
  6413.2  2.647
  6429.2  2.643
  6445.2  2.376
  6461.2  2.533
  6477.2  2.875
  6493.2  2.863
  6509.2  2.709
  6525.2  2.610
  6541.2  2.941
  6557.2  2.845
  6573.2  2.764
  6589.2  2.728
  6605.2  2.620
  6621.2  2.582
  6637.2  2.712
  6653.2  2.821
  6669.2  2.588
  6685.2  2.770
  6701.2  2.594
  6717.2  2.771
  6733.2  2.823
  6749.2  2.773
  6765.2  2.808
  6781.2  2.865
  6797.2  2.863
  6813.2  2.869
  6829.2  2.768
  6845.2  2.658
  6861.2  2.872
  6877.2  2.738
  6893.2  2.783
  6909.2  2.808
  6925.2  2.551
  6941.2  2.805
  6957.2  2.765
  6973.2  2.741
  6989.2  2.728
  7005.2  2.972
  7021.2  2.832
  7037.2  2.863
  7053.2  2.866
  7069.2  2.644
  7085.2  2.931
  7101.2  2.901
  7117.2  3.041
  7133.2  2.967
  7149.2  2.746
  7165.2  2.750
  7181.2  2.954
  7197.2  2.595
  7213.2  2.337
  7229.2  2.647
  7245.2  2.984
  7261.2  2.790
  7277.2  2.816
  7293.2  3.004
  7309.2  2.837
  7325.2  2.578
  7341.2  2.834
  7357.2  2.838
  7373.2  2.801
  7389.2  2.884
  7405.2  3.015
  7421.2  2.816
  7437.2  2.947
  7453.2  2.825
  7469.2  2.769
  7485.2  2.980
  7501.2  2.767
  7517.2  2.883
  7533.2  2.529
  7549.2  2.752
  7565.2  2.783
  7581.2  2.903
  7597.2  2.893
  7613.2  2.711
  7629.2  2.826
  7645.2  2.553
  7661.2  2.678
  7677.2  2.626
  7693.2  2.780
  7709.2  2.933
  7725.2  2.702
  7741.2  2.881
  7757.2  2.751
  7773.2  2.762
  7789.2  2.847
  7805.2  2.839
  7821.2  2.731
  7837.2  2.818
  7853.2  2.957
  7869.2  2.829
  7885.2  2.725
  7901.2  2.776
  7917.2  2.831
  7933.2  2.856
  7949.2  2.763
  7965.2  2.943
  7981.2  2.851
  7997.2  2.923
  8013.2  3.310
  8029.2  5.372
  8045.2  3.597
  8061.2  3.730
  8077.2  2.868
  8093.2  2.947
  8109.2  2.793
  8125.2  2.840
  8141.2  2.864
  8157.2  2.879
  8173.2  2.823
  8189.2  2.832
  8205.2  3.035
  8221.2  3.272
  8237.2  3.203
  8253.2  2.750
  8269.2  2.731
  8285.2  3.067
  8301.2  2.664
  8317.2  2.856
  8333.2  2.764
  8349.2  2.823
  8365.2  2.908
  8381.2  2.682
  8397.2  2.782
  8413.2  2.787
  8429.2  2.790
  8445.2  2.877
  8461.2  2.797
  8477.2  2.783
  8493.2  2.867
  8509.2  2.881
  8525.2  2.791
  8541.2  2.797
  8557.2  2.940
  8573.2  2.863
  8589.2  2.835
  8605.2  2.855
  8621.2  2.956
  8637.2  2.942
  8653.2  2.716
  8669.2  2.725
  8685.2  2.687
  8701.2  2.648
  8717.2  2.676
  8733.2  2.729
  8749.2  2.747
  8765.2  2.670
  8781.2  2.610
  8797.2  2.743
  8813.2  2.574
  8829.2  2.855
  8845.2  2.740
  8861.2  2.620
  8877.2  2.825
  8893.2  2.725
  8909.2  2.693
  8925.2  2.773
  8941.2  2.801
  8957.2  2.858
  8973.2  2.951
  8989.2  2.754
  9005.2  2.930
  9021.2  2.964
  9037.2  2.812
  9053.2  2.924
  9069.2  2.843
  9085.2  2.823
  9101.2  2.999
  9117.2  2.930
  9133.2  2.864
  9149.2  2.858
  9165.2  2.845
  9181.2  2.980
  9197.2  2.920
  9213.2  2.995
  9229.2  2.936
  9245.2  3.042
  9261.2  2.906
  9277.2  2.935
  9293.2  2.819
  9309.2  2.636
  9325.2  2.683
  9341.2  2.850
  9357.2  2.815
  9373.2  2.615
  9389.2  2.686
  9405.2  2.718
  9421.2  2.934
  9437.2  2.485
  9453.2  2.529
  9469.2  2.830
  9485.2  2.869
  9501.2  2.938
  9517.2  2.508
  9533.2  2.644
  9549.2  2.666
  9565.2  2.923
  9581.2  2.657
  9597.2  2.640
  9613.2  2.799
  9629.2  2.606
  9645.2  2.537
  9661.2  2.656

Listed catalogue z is 0.223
